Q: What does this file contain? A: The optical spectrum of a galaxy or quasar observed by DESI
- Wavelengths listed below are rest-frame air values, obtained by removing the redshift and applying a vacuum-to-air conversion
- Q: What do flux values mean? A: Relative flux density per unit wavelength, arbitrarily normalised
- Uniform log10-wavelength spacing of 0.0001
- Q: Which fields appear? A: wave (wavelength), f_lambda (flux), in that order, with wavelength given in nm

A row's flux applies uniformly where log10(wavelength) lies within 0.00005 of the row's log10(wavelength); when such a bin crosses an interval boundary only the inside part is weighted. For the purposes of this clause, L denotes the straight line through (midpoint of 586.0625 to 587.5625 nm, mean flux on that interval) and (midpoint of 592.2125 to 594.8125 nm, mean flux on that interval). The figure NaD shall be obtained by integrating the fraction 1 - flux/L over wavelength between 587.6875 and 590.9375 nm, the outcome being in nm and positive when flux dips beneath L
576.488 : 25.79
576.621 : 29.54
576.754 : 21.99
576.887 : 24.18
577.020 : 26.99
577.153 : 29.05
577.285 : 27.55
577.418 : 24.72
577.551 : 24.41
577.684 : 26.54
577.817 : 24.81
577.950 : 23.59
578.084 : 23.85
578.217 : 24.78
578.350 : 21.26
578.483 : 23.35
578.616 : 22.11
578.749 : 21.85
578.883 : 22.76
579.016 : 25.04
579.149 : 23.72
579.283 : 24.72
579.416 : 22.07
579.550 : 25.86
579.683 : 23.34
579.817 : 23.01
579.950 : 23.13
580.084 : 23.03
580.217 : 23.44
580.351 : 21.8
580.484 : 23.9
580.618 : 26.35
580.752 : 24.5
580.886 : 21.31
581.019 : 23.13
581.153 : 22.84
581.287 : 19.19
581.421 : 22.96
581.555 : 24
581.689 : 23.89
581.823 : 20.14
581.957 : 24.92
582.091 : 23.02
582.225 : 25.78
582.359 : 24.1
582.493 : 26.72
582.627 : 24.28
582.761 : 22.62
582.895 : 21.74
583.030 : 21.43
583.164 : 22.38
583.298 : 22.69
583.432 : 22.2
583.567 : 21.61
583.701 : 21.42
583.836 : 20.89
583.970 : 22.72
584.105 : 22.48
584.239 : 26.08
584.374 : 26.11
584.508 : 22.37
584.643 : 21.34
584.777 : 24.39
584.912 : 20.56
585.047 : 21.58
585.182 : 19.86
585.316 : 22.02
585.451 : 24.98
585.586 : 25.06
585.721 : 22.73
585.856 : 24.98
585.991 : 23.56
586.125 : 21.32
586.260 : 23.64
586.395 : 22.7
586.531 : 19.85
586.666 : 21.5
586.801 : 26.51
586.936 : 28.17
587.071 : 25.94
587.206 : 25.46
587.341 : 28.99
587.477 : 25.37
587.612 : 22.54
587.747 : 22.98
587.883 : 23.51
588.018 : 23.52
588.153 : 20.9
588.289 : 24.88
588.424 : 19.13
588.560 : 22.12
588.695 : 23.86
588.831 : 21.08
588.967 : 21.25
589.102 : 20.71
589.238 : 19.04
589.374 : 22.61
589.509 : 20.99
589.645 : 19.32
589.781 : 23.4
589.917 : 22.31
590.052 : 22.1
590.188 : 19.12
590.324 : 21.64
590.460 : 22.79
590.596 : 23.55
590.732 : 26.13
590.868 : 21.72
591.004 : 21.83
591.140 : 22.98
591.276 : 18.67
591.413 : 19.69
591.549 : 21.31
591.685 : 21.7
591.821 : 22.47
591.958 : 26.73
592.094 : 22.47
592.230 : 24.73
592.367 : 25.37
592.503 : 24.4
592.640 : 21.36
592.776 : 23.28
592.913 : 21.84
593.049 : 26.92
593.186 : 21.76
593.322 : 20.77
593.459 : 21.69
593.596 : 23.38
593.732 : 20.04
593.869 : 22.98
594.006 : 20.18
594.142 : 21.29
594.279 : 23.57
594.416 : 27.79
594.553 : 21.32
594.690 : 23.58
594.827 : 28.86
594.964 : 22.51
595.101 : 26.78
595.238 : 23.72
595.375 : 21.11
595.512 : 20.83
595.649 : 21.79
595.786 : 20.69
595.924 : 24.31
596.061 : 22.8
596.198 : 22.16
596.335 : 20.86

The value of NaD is 0.260 nm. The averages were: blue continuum 24.5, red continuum 23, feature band 22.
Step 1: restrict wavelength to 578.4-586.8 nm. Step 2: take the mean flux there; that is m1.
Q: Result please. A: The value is 23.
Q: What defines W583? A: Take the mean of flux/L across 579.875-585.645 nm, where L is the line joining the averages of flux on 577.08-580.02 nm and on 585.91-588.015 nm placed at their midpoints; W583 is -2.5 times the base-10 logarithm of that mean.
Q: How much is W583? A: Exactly 0.05 mag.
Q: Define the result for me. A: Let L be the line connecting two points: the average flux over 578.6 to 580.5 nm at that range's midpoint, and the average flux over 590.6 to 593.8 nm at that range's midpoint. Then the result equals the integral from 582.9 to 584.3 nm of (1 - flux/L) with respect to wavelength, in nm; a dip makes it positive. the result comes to 0.05 nm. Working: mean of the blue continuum 23.3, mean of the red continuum 22.7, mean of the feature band 22.3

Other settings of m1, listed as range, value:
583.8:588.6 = 23.4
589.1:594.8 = 22.4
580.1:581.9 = 22.9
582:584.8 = 23.2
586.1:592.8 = 22.8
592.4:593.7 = 22.8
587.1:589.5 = 22.8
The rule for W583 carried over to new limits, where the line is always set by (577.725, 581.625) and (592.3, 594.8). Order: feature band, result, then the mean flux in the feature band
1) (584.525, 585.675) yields 0.03 mag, 22.5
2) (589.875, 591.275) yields 0.04 mag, 22.3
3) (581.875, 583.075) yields -0.03 mag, 23.8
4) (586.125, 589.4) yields 0.00 mag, 23.1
